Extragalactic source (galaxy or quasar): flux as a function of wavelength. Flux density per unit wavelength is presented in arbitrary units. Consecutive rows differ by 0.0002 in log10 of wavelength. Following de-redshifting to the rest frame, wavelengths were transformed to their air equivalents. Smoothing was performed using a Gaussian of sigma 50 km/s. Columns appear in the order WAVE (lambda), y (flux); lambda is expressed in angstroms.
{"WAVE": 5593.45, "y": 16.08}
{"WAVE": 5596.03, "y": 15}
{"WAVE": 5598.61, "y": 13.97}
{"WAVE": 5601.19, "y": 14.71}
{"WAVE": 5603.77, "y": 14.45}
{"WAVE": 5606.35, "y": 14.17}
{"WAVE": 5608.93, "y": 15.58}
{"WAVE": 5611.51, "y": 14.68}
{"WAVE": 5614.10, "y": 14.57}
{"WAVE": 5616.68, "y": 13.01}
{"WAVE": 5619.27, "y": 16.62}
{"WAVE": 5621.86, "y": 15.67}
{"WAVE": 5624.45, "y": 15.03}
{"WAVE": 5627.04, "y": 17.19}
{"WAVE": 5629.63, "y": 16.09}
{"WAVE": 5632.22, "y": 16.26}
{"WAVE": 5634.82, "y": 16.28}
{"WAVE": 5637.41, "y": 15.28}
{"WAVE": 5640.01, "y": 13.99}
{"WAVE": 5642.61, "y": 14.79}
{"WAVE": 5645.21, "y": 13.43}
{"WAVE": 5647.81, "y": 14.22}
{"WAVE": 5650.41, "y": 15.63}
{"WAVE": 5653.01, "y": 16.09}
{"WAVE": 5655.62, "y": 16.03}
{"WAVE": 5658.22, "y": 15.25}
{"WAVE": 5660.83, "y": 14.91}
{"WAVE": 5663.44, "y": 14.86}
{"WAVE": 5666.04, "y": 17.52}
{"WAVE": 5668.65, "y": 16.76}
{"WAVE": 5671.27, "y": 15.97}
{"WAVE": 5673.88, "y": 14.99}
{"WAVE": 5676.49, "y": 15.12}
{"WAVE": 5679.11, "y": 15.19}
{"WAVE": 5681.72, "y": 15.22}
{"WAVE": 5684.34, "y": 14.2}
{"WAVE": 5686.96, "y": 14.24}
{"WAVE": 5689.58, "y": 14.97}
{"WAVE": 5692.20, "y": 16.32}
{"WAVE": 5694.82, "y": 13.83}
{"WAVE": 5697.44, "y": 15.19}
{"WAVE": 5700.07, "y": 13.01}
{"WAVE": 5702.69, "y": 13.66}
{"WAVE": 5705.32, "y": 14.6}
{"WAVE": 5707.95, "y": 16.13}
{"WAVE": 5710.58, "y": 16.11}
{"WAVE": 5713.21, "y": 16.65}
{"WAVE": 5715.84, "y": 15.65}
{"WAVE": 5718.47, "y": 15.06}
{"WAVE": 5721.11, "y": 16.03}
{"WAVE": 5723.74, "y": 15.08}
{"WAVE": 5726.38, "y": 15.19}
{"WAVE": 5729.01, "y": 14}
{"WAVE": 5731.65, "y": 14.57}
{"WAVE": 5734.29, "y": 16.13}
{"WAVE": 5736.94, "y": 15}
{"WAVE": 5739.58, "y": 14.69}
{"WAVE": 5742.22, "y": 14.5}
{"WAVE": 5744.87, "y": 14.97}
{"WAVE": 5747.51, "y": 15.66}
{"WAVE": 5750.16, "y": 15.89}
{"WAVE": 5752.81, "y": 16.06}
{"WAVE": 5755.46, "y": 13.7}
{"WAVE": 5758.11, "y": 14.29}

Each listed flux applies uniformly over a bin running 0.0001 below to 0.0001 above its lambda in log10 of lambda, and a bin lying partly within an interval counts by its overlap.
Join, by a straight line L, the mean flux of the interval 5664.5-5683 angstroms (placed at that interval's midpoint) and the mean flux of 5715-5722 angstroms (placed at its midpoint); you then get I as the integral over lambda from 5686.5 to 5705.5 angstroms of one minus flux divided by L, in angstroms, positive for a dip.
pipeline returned 1.5 angstroms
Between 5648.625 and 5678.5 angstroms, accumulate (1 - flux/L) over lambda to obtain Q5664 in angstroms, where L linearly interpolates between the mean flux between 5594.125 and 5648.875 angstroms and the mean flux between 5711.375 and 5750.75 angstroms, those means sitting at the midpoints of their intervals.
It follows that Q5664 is -1.2 angstroms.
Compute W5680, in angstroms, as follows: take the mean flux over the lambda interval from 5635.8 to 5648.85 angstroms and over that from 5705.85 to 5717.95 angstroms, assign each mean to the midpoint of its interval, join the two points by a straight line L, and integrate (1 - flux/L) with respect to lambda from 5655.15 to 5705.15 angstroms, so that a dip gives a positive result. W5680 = 0.5 angstroms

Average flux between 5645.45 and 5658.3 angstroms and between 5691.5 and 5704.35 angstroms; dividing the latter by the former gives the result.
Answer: 0.94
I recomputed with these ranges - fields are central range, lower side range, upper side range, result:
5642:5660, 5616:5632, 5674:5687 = 0.3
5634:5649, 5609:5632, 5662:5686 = 0.8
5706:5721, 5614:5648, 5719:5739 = -0.7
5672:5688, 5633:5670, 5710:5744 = 0.5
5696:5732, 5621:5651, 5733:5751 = 0.4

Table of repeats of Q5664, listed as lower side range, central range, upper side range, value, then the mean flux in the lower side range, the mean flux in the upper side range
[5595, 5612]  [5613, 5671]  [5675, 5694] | -2.44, 14.6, 15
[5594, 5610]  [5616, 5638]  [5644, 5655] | -1.46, 14.7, 14.9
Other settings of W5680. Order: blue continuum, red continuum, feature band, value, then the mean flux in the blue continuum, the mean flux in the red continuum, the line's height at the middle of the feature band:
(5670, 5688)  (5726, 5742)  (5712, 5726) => -0.7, 15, 14.9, 14.9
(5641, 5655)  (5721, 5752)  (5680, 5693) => 0.0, 14.9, 15.1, 15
